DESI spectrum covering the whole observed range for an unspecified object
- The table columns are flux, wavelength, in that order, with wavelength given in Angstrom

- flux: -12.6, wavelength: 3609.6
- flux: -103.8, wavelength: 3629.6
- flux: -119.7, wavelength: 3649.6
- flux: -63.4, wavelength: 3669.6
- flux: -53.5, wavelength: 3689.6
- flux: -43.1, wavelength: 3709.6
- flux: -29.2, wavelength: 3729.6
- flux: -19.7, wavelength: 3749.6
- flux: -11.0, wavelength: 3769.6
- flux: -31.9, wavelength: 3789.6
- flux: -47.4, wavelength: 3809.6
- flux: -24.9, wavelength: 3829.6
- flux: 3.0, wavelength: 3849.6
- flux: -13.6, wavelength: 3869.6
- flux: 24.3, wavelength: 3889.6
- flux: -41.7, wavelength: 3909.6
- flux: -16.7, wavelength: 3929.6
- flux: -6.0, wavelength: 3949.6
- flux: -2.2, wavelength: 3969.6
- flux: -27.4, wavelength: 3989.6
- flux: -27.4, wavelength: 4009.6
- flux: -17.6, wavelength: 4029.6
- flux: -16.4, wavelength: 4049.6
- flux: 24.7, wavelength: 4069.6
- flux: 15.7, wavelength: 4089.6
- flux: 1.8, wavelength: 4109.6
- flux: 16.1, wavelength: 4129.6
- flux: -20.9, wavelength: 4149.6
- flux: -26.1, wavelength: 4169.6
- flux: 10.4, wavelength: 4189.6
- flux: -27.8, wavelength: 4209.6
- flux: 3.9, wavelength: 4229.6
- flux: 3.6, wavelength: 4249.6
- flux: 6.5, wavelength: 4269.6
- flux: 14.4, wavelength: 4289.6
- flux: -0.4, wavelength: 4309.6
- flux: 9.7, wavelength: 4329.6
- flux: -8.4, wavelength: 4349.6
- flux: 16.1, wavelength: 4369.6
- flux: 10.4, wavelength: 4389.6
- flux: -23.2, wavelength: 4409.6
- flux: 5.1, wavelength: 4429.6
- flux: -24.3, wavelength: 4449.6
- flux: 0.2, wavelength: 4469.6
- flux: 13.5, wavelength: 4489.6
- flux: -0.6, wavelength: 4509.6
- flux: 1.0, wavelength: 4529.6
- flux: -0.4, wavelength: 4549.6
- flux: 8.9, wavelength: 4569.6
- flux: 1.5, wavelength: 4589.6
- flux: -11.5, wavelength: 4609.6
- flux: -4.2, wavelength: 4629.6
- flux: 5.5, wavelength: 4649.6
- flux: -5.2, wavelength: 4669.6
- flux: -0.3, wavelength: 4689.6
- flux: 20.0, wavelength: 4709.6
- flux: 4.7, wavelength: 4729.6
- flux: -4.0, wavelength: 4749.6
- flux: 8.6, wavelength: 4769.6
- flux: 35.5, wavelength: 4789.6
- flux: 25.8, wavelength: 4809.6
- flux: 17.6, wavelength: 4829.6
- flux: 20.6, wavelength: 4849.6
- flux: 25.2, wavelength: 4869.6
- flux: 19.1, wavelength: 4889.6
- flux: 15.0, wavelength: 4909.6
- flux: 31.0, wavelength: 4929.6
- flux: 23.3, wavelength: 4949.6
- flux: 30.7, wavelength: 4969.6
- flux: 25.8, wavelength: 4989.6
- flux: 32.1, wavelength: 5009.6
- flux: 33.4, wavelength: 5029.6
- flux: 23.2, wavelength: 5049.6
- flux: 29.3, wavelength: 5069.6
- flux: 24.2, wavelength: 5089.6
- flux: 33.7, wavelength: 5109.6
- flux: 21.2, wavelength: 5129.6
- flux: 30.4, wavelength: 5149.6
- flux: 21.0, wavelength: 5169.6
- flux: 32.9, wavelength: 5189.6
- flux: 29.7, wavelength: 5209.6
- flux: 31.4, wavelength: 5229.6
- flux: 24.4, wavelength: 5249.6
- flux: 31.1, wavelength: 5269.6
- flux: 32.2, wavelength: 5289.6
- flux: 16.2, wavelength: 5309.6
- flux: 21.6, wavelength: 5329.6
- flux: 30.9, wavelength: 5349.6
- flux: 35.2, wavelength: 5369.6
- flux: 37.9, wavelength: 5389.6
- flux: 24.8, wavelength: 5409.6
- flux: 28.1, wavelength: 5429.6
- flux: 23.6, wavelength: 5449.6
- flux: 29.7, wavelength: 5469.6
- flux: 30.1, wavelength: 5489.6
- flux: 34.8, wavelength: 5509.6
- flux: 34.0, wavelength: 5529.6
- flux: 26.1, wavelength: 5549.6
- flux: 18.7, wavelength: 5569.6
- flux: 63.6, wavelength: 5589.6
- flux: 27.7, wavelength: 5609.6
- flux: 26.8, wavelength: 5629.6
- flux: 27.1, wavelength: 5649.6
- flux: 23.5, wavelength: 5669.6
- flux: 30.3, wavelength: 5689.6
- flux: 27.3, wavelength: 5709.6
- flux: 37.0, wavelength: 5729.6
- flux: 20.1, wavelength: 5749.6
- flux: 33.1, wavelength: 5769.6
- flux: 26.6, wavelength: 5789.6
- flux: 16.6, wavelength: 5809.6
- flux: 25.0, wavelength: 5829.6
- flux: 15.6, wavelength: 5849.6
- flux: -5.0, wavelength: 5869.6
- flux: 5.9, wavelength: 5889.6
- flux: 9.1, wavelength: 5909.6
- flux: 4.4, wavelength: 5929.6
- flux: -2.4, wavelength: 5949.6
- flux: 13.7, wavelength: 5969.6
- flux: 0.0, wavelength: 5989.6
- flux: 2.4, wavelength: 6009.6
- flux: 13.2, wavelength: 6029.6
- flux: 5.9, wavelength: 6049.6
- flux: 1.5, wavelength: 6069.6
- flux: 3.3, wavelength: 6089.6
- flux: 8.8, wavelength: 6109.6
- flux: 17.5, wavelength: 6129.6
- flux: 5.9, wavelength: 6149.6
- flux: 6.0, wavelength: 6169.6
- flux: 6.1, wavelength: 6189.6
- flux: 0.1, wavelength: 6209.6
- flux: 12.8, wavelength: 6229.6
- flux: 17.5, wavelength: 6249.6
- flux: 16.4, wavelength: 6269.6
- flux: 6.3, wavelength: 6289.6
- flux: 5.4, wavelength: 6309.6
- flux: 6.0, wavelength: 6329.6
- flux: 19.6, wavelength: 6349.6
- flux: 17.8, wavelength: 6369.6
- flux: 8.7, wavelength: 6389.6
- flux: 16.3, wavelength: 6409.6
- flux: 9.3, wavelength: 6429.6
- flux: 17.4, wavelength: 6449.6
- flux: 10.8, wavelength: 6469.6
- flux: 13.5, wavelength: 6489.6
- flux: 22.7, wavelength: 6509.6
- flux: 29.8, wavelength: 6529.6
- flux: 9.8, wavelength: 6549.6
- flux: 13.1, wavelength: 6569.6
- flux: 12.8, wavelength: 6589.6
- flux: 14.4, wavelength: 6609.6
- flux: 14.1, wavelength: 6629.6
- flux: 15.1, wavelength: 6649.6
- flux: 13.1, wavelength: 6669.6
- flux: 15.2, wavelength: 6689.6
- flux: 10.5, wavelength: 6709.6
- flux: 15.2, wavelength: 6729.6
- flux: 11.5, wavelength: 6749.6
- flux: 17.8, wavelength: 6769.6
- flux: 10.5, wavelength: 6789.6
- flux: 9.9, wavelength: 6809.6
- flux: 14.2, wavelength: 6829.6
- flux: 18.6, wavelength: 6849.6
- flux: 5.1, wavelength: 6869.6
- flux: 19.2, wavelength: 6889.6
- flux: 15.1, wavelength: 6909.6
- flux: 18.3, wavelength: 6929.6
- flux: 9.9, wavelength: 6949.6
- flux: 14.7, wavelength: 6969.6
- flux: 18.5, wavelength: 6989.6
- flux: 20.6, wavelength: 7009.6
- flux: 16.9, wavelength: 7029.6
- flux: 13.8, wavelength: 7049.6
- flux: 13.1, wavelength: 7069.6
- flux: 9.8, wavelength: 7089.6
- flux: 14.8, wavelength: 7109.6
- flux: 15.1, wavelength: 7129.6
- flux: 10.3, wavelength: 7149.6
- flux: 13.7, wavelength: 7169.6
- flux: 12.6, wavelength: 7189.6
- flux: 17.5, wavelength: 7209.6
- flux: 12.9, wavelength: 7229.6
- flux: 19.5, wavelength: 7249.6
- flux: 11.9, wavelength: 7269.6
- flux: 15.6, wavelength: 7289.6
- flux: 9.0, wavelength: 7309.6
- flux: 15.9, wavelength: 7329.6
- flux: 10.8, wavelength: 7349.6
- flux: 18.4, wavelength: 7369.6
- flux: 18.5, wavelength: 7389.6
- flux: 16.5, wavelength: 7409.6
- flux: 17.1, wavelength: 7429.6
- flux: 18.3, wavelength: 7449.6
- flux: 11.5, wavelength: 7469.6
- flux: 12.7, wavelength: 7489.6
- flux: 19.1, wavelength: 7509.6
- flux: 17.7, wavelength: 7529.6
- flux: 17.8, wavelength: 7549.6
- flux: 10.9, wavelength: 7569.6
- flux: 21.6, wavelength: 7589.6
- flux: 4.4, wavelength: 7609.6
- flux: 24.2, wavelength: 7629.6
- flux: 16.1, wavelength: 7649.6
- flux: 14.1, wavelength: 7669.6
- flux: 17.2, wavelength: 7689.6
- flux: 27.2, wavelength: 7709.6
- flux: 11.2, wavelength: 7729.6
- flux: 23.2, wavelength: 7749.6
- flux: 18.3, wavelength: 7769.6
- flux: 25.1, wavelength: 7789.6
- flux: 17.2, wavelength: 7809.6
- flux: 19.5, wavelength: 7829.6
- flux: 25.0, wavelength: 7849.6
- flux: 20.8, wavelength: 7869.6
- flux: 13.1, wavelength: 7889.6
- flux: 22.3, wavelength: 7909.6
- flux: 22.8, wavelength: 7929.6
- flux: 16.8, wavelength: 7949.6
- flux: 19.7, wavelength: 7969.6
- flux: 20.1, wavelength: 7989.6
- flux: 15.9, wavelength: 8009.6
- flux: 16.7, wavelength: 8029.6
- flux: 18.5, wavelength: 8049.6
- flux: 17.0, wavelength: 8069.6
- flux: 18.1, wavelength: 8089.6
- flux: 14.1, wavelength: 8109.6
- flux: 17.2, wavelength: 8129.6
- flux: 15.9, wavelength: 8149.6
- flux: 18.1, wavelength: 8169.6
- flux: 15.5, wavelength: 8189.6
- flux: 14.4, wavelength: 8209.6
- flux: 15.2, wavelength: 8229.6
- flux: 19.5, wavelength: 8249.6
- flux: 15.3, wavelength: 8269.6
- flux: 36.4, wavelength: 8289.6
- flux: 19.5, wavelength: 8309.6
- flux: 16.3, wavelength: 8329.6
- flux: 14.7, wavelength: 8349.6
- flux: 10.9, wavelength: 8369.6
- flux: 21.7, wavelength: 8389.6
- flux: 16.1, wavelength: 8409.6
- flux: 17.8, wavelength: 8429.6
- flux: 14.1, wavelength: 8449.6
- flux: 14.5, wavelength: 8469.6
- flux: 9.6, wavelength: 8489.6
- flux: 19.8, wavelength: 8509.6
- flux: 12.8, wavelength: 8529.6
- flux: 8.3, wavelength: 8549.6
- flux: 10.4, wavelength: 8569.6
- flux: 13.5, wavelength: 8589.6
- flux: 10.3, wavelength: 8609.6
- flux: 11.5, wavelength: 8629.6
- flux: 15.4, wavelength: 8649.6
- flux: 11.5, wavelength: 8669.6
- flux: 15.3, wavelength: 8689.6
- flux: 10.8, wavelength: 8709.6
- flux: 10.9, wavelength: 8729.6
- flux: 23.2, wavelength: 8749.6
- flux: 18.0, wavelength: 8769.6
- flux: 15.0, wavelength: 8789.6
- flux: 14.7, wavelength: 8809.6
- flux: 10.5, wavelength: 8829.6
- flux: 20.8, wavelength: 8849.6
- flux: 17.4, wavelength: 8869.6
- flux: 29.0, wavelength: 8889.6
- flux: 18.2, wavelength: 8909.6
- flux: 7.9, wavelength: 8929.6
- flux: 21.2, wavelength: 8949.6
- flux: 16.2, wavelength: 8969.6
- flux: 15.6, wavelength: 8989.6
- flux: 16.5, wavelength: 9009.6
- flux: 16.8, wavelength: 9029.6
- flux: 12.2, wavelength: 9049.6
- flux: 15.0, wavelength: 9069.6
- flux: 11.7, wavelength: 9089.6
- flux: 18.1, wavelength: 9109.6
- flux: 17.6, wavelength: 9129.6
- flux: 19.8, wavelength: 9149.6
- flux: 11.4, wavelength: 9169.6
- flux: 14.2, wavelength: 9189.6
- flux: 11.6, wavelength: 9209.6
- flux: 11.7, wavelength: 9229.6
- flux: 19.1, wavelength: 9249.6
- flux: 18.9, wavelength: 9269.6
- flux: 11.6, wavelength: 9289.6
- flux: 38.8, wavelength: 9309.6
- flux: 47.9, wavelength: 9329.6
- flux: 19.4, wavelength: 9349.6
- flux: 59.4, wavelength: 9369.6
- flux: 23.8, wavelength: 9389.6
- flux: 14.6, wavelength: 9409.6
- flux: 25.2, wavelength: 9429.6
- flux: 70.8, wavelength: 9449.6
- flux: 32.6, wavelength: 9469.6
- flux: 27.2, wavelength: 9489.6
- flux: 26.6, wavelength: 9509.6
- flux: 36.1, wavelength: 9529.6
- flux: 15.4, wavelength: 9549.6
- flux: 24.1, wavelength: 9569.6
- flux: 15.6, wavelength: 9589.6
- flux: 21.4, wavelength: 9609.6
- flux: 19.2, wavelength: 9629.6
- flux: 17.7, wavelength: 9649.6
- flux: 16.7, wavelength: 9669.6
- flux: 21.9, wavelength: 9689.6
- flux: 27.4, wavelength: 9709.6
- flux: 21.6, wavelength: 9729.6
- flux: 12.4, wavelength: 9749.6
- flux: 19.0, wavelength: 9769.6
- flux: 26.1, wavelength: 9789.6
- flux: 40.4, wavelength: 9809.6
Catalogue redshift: 0.749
